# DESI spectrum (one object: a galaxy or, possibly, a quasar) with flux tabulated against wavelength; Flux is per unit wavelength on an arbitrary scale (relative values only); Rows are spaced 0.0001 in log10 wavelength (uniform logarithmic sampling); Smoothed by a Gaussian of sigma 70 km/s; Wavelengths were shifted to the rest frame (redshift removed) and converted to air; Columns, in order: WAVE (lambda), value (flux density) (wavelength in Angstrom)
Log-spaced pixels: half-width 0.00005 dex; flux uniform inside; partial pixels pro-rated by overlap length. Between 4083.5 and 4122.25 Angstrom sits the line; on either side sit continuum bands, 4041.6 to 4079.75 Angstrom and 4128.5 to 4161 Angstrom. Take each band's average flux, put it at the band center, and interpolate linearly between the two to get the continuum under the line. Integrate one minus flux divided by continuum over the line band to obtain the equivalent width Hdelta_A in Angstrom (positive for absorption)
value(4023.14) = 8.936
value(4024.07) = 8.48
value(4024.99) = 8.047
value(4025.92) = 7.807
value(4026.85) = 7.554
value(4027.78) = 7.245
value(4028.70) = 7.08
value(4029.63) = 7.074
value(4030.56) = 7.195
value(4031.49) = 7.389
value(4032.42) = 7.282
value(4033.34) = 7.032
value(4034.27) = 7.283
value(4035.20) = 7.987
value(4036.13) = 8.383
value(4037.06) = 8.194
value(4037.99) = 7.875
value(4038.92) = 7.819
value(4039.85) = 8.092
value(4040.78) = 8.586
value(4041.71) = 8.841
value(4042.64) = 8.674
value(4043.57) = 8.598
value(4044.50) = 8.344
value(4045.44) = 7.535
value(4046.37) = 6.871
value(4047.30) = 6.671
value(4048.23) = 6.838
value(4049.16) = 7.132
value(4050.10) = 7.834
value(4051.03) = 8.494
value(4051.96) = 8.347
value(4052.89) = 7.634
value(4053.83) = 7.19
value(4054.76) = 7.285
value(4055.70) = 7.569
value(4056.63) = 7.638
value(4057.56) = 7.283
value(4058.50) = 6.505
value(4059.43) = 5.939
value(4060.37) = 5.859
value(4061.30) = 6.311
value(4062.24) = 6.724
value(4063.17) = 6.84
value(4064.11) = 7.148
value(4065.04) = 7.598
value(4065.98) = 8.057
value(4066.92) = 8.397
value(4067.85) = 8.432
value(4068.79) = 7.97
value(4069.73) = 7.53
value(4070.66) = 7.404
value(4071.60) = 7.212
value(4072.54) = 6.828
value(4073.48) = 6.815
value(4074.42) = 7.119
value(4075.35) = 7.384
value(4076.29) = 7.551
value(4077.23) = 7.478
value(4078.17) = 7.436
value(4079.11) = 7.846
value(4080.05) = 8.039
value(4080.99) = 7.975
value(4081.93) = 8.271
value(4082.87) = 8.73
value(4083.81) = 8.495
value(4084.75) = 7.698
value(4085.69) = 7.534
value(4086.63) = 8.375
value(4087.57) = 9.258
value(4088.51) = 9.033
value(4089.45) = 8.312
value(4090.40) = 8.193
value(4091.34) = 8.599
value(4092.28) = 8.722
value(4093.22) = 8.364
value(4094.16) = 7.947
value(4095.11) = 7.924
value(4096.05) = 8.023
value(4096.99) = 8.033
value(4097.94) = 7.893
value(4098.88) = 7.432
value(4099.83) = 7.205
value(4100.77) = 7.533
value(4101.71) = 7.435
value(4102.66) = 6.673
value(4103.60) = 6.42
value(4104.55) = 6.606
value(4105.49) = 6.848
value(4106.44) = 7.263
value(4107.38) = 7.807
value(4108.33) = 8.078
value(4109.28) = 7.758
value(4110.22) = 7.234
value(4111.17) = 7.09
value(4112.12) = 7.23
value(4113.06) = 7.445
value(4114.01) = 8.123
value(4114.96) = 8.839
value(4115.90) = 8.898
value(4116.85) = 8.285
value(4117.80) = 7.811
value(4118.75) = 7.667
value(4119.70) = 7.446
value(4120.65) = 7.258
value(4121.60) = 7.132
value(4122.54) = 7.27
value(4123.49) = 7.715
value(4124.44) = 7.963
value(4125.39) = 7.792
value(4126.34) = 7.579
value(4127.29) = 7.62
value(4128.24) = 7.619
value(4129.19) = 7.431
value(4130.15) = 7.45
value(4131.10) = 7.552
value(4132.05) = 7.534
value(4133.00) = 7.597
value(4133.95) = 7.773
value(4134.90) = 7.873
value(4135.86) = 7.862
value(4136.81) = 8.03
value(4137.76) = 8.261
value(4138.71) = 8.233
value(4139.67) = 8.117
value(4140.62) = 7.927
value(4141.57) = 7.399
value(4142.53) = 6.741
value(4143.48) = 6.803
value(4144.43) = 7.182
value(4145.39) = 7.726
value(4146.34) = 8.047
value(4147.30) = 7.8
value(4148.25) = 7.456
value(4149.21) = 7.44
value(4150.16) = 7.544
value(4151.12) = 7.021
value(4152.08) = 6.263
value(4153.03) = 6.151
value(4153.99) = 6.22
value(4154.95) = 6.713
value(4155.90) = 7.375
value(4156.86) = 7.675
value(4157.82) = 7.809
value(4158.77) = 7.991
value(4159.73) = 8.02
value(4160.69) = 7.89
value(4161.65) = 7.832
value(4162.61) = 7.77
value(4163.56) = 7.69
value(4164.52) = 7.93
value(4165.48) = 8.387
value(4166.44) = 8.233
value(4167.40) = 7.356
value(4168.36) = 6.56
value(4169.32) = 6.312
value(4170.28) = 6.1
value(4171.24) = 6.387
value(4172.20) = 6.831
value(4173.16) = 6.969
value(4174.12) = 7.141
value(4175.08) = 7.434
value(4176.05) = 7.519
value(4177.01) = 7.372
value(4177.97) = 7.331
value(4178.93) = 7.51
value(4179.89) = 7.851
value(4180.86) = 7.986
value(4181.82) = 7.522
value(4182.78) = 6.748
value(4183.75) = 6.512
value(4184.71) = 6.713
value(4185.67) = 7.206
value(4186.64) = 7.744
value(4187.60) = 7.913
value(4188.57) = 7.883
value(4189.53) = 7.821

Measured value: -1.7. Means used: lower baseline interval 7.43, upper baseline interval 7.49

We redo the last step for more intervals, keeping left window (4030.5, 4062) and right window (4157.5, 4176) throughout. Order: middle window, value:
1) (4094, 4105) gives 0.1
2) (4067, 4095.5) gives -1.7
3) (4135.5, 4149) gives -0.5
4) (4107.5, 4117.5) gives -0.6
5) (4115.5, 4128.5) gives -0.5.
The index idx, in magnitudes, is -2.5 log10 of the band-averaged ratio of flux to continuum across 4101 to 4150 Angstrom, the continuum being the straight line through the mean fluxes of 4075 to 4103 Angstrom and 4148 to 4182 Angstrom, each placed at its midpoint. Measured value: 0.01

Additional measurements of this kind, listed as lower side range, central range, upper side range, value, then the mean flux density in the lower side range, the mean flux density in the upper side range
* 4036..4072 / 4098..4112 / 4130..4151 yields 0.05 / 7.57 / 7.65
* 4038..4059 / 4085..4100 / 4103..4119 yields -0.08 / 7.72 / 7.6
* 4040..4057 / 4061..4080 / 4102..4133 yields 0.04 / 7.79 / 7.54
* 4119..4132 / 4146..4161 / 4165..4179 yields 0.00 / 7.53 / 7.15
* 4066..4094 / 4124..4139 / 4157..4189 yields -0.01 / 7.97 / 7.41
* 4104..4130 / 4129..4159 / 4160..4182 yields 0.01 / 7.61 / 7.39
